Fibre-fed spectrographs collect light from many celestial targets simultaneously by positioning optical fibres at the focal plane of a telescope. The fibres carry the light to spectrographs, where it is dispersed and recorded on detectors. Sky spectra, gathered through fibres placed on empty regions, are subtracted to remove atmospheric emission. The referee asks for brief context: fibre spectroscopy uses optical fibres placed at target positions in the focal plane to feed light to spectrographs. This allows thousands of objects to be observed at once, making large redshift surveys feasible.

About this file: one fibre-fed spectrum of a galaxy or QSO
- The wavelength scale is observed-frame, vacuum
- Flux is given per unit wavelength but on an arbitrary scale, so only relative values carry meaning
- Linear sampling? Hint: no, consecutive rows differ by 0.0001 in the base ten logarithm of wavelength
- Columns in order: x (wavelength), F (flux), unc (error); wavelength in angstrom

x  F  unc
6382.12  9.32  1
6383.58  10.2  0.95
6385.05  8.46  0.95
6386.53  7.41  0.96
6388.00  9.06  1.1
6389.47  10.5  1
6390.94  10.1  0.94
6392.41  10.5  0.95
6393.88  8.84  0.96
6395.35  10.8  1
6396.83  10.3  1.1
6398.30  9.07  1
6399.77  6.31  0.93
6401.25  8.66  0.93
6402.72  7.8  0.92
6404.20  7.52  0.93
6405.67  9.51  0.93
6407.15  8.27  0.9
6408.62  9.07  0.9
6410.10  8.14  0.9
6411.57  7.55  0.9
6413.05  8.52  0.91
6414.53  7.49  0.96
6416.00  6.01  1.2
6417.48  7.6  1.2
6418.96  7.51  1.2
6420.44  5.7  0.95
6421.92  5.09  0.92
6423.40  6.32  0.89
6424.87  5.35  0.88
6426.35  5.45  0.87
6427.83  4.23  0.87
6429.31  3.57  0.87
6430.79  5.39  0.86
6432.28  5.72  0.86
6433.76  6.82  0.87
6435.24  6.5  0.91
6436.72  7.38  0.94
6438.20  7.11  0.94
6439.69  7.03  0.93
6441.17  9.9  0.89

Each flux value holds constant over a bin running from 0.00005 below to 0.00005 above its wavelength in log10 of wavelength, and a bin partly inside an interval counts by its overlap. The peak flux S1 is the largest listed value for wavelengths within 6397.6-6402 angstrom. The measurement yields 9.07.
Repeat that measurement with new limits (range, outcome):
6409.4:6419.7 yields 8.52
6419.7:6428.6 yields 6.32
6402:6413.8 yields 9.51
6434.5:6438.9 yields 7.38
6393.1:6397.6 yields 10.8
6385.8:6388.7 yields 9.06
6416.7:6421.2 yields 7.6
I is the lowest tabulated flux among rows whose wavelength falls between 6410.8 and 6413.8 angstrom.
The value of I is 7.55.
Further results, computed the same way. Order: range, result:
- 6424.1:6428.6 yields 4.23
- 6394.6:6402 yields 6.31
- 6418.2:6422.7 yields 5.09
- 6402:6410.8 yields 7.52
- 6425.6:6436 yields 3.57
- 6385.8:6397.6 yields 7.41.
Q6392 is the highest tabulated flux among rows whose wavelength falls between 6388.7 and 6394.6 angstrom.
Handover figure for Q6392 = 10.5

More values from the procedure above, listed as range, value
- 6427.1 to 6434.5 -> 6.82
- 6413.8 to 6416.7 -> 7.49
